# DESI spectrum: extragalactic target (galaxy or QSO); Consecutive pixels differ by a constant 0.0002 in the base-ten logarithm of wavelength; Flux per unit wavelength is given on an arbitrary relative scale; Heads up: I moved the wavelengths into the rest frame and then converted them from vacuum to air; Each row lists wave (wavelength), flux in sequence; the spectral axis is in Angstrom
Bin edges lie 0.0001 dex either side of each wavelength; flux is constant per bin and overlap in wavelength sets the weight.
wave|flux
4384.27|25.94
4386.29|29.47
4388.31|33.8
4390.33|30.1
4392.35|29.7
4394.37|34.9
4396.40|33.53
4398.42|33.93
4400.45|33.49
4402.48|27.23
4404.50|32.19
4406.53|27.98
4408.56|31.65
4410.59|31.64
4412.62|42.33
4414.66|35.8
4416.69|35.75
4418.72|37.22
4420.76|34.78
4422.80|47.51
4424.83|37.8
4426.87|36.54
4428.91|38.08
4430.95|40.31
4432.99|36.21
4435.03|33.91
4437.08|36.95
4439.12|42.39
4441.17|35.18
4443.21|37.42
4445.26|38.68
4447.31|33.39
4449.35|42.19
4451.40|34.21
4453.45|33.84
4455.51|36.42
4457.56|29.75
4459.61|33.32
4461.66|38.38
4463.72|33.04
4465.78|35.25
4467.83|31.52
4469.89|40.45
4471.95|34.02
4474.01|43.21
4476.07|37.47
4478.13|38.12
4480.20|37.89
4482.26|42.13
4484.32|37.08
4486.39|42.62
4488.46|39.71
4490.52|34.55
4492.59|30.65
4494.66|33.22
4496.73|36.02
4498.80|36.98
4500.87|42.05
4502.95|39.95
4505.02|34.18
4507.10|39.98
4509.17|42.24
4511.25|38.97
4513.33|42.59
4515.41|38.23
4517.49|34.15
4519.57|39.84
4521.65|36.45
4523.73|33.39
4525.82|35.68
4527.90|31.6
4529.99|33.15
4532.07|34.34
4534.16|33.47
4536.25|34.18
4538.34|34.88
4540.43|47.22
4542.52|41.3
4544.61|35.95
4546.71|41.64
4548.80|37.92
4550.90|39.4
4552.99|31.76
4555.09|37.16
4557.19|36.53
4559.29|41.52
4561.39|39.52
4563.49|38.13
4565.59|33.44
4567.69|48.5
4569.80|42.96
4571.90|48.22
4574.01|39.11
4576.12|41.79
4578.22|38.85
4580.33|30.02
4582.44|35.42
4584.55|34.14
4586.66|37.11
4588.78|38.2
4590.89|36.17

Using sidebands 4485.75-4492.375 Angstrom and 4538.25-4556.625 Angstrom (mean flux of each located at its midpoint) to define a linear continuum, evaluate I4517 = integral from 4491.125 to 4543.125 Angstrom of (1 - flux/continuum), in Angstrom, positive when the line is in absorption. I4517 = 1.7 Angstrom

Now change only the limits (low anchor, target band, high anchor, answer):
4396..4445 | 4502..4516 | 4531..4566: -0.90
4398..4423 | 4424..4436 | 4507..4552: -0.79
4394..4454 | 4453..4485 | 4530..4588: 0.26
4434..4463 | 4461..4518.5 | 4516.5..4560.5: -1.99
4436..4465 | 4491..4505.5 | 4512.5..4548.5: 0.17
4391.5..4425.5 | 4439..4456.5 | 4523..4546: -0.90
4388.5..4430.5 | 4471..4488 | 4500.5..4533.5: -1.32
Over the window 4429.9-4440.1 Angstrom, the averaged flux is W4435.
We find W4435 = 37.9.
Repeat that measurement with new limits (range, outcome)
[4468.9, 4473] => 37.2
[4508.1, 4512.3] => 40.6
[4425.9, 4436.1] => 37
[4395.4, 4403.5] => 32.1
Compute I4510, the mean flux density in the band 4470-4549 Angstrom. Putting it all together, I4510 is 37.6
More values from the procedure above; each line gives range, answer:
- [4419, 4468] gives 36.6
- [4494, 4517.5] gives 38.5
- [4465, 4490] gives 38.3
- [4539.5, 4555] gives 39.1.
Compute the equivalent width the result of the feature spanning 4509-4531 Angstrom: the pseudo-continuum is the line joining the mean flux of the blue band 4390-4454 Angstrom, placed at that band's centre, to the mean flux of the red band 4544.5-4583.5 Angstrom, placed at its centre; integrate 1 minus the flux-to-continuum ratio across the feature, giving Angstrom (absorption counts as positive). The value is 0.7 Angstrom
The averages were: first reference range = 35.6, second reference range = 38.9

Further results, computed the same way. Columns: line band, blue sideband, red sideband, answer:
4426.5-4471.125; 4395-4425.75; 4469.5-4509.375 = 0.16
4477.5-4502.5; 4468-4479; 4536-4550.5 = 0.49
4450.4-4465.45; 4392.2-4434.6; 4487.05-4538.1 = 0.69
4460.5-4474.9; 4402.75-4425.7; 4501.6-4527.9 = 0.12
